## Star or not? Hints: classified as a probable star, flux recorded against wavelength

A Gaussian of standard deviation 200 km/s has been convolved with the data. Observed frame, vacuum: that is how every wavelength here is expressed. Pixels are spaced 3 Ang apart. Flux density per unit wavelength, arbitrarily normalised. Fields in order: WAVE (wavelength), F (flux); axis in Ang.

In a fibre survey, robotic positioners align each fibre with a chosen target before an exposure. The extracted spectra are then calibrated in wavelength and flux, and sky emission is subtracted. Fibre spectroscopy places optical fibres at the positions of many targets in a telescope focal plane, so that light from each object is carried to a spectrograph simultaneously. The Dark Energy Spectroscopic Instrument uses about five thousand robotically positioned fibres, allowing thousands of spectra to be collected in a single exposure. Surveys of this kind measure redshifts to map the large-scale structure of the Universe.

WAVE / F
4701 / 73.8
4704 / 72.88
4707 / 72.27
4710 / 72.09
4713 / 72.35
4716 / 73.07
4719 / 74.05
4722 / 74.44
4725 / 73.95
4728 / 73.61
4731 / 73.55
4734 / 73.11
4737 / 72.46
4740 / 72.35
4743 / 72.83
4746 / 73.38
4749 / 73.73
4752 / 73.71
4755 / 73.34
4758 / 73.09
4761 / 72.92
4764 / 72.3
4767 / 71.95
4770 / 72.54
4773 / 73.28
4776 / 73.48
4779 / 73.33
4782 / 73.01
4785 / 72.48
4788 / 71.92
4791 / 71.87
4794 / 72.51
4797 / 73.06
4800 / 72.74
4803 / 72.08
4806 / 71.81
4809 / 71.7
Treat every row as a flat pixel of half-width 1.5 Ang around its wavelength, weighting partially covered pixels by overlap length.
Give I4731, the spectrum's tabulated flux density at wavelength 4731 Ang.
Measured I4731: 73.55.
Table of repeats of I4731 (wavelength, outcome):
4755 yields 73.34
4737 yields 72.46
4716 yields 73.07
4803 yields 72.08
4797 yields 73.06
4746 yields 73.38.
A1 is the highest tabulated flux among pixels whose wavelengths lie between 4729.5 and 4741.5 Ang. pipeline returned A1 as 73.55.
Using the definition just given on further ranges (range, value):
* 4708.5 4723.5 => 74.44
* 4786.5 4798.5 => 73.06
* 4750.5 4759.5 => 73.71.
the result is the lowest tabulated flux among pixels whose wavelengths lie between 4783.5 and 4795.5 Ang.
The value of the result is 71.87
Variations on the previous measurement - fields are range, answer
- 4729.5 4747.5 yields 72.35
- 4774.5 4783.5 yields 73.01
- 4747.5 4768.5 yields 71.95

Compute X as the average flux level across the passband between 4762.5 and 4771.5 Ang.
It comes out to 72.3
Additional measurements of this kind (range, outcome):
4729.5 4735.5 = 73.3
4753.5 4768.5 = 72.7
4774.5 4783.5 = 73.3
